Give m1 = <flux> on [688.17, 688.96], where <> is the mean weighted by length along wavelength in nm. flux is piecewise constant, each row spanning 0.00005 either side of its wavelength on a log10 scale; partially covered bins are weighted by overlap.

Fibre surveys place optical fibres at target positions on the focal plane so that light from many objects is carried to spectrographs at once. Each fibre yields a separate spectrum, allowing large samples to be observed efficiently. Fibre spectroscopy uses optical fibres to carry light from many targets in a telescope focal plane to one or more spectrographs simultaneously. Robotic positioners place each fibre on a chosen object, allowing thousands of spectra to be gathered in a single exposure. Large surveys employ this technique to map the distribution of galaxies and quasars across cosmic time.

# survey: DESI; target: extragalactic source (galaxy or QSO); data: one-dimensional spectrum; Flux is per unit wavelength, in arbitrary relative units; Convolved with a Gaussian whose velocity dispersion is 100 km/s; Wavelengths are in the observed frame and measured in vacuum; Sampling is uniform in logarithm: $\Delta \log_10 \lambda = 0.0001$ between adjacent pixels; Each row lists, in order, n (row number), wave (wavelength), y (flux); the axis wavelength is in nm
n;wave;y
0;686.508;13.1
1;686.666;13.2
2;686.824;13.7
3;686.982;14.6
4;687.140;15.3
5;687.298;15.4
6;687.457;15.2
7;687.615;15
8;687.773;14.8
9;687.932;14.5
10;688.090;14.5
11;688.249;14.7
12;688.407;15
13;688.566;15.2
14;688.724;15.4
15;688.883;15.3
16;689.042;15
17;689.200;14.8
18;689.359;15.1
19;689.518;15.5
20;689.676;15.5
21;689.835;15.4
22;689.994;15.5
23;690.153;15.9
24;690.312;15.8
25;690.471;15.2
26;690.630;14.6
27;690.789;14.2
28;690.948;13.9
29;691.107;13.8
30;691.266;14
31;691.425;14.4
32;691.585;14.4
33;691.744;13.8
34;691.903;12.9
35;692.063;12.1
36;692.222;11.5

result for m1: 15.1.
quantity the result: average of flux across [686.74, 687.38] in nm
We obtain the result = 14.7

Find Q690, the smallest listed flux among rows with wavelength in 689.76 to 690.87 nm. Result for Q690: 14.2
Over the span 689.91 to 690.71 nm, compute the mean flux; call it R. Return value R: 15.4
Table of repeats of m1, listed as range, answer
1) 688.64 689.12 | 15.2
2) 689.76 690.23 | 15.6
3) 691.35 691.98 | 13.9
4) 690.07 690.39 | 15.8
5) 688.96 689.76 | 15.2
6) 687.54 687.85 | 14.9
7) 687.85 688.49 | 14.7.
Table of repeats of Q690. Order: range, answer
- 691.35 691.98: 12.9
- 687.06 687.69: 15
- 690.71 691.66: 13.8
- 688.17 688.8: 14.7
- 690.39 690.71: 14.6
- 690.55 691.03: 13.9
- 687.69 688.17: 14.5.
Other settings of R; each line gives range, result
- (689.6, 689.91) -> 15.4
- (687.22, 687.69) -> 15.2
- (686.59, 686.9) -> 13.5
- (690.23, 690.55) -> 15.5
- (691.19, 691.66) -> 14.2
